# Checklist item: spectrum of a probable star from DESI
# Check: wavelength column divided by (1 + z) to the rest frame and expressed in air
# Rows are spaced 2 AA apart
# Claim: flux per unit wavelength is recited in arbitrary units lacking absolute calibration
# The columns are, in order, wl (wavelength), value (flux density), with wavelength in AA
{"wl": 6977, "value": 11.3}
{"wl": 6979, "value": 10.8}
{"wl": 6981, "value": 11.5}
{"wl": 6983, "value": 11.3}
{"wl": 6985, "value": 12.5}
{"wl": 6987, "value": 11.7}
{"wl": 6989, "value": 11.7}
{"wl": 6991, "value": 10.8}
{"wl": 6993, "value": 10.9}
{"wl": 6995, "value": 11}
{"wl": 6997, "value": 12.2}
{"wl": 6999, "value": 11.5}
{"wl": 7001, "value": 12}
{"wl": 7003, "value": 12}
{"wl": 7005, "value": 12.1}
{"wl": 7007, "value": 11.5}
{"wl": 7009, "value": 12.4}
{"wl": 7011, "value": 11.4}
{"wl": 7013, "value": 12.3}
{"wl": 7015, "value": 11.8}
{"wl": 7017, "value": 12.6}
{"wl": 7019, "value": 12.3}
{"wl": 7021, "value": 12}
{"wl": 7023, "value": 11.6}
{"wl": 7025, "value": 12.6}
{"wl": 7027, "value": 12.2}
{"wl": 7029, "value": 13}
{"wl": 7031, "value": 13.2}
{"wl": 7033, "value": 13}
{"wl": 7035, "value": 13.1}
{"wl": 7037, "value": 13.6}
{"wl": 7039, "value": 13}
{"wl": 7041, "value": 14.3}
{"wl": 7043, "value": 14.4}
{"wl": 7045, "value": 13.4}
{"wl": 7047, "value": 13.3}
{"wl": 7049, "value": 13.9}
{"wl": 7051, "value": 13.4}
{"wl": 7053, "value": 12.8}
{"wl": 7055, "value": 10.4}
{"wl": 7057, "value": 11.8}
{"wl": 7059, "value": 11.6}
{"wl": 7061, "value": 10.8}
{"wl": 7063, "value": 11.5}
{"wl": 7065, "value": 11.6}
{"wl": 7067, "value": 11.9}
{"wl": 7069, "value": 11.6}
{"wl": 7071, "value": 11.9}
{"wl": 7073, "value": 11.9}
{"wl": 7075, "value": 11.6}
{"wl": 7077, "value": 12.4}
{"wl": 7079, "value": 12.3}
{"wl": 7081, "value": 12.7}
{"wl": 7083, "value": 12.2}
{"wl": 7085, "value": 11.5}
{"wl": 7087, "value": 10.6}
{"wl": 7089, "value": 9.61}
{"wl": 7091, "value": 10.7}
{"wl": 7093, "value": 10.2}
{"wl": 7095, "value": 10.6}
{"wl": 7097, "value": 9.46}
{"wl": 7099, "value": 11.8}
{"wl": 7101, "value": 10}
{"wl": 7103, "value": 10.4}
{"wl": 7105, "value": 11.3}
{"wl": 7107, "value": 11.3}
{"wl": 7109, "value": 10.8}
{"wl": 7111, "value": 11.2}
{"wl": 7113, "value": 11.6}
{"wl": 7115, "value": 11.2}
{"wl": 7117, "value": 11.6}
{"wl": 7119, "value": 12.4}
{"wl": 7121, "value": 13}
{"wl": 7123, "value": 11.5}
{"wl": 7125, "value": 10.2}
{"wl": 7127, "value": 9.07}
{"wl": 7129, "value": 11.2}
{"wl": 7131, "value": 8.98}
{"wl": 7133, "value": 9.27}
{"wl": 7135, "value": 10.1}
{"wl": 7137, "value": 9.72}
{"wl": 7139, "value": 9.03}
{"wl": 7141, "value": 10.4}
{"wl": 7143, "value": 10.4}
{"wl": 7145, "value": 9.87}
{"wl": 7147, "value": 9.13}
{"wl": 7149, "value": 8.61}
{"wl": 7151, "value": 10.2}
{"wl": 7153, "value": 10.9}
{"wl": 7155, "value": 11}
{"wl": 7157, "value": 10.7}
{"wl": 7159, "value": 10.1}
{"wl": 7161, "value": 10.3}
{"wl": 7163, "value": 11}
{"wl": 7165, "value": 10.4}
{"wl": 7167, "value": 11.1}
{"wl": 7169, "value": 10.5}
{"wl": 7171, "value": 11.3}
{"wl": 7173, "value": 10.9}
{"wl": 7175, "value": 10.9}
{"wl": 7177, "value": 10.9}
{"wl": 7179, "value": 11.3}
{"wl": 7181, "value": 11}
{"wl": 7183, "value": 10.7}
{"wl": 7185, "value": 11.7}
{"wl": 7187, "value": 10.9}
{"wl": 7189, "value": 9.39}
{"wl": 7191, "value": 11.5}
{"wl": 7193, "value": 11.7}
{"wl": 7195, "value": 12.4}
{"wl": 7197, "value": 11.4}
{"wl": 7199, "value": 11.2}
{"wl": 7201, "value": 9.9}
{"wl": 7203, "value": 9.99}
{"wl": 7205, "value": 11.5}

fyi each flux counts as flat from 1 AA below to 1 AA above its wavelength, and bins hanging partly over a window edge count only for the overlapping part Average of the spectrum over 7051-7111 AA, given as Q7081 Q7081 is 11.3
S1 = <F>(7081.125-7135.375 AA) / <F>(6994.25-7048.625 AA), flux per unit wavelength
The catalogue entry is 0.9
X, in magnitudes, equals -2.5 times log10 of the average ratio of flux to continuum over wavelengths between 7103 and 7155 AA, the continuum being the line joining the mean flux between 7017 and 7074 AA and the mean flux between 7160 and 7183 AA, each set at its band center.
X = 0.09 mag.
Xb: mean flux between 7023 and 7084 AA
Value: 12.5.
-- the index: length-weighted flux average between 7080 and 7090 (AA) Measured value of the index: 11.3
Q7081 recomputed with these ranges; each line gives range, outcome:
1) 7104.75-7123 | 11.6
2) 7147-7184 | 10.6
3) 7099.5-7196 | 10.7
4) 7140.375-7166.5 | 10.2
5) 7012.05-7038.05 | 12.6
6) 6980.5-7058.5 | 12.3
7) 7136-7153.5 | 9.78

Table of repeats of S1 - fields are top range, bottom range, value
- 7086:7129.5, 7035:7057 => 0.83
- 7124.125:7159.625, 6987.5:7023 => 0.84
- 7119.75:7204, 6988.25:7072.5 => 0.86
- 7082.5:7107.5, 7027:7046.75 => 0.80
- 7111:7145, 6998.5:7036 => 0.87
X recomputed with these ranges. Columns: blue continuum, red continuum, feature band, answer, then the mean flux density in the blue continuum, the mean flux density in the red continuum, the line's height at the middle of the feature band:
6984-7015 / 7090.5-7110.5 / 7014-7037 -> -0.10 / 11.7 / 10.7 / 11.5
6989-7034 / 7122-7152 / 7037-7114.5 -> -0.08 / 12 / 9.85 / 10.9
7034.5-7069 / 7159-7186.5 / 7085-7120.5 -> 0.09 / 12.6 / 10.9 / 11.9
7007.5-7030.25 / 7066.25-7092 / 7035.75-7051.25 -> -0.15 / 12.2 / 11.6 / 12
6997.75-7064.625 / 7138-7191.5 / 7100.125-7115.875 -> 0.03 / 12.4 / 10.5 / 11.3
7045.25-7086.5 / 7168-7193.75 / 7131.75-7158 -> 0.14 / 12.1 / 11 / 11.3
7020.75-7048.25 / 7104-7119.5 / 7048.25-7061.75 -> 0.05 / 13.1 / 11.4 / 12.6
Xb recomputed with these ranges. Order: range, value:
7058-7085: 11.8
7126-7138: 9.72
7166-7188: 11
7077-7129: 11.1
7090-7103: 10.5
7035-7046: 13.7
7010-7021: 12.1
